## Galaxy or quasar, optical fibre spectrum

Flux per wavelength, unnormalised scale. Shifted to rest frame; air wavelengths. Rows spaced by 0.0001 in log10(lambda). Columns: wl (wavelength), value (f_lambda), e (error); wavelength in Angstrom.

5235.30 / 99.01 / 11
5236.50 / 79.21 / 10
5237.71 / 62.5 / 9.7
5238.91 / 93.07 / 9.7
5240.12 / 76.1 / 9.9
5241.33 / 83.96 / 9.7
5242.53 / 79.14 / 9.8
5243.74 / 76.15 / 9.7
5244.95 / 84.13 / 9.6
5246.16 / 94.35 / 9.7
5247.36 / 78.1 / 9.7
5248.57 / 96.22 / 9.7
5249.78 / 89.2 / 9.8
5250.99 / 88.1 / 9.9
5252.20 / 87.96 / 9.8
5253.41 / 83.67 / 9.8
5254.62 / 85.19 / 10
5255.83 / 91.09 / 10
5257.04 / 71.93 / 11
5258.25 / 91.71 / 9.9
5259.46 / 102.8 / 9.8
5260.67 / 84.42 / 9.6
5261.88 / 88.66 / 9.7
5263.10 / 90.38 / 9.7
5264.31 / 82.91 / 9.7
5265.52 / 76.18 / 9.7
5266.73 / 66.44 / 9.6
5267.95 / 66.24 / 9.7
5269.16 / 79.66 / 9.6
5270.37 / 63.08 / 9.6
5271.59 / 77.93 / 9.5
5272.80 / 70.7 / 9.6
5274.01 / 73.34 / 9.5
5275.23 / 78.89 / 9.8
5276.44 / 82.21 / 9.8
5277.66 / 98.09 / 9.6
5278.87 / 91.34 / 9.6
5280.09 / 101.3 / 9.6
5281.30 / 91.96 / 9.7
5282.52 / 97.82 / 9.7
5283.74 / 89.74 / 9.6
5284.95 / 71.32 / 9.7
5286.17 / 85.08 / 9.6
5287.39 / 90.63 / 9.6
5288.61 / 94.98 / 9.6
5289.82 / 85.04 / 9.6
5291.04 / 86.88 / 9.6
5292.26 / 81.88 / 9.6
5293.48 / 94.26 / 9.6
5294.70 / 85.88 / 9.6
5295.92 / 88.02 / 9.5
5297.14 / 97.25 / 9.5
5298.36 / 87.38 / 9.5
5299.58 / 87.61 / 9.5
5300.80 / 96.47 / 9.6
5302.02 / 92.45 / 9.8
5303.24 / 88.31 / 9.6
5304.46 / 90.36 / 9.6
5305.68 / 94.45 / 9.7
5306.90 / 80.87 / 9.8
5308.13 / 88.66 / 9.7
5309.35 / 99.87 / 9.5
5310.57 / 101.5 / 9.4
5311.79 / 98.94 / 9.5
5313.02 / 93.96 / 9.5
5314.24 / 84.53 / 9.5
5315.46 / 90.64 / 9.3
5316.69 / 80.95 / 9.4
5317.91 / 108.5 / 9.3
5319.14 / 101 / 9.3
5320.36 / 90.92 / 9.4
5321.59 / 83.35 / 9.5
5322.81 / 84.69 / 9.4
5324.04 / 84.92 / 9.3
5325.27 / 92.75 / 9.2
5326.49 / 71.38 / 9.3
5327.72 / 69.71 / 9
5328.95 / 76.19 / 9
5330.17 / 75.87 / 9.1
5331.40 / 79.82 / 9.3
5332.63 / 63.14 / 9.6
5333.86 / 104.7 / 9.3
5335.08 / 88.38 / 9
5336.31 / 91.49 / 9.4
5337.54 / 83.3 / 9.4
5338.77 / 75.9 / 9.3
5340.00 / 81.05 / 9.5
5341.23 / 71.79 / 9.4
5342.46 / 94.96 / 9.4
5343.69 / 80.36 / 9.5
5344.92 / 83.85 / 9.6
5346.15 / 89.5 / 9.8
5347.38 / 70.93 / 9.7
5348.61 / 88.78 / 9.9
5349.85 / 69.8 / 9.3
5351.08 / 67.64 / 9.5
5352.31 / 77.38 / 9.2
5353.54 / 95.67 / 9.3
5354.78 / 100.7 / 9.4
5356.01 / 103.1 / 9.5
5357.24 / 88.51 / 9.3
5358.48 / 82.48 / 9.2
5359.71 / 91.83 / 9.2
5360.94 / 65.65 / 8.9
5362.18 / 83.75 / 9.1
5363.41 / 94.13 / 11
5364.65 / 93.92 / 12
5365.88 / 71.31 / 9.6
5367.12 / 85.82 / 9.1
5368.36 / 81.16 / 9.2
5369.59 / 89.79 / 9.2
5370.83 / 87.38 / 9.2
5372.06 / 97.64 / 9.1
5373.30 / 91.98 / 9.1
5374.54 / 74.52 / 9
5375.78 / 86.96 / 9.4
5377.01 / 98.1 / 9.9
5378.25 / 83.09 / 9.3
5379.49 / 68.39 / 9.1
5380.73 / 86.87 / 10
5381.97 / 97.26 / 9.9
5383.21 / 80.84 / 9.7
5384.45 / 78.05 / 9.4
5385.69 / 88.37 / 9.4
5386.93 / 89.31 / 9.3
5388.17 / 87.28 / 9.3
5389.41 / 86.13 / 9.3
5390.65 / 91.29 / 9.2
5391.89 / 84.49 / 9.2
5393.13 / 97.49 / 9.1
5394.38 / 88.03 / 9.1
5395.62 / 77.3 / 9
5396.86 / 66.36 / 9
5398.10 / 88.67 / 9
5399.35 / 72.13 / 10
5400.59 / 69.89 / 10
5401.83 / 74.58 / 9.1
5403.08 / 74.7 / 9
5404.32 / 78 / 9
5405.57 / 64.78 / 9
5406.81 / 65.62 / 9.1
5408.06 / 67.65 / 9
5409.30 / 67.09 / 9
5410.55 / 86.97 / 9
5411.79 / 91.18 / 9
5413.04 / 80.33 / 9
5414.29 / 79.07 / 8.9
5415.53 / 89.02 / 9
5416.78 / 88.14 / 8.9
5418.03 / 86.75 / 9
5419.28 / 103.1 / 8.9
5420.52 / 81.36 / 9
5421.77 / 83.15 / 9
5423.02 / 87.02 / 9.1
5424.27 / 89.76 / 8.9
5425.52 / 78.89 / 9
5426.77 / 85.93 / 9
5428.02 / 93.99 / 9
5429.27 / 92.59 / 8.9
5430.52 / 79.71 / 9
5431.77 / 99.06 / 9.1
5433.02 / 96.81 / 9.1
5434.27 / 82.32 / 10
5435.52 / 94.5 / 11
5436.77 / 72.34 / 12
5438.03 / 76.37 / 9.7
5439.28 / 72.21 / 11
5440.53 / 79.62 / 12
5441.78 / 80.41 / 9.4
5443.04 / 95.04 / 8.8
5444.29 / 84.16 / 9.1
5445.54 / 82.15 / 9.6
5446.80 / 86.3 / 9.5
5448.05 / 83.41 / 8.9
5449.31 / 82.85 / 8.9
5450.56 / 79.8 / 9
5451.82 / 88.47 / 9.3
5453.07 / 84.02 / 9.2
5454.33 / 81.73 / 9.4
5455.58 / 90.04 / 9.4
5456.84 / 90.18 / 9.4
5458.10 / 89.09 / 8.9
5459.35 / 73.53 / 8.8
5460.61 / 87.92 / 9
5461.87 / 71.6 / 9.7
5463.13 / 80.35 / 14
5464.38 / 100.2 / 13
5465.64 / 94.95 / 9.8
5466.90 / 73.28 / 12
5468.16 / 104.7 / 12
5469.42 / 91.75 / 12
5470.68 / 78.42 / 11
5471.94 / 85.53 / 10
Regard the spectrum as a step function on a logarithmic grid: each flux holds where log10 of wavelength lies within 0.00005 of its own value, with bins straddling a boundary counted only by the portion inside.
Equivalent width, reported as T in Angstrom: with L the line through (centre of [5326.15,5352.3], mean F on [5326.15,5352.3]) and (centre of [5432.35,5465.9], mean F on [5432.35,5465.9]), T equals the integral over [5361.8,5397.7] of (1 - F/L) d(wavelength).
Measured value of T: -1.9 Angstrom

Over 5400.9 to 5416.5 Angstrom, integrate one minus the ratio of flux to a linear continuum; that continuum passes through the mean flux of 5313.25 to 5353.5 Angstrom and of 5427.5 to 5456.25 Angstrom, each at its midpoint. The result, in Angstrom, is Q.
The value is 1.5 Angstrom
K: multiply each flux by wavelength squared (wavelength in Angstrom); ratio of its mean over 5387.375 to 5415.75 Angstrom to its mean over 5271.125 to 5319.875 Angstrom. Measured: 0.92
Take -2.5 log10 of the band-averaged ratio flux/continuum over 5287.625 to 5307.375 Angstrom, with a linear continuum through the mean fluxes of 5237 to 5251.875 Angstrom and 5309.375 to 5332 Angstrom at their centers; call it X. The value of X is -0.04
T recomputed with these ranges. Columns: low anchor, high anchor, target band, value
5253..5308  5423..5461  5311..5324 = -0.9 Angstrom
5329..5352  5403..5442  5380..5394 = -1.0 Angstrom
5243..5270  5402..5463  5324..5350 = 0.7 Angstrom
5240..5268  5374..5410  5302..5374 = -3.7 Angstrom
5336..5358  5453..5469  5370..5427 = 1.4 Angstrom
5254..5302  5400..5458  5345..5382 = -0.5 Angstrom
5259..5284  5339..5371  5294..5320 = -2.7 Angstrom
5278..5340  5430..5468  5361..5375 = 0.2 Angstrom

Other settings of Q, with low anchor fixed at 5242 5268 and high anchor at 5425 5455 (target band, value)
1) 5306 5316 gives -0.9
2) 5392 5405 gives 0.9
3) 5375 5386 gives 0.0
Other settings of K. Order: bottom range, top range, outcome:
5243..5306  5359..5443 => 1.02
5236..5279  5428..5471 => 1.12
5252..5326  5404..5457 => 1.01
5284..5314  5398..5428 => 0.94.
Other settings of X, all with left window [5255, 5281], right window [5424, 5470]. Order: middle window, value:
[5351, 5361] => -0.05 mag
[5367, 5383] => -0.03 mag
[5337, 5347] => 0.02 mag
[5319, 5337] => 0.00 mag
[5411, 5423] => -0.02 mag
